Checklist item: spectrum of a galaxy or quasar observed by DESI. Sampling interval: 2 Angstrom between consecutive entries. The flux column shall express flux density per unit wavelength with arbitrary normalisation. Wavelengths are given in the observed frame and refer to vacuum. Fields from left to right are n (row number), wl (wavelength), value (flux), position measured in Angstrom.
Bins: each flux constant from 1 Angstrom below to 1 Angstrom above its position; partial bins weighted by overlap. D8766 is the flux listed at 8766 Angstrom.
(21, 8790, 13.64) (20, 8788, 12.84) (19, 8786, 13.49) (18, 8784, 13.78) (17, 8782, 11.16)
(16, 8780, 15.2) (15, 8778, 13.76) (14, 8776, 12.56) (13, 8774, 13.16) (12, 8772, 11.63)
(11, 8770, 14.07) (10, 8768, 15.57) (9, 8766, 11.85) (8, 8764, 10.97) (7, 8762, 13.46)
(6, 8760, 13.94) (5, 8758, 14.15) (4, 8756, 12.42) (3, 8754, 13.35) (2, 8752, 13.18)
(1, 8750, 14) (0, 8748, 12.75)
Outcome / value 11.85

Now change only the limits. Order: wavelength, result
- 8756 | 12.42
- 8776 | 12.56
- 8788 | 12.84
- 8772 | 11.63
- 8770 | 14.07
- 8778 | 13.76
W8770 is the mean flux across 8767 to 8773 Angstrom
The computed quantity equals 13.8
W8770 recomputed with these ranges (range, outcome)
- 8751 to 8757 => 13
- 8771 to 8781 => 13.3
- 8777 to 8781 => 14.5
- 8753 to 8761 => 13.5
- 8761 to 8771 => 13.2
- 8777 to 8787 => 13.5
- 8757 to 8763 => 13.8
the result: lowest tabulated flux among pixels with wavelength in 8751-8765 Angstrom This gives 10.97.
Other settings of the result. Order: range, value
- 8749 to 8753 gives 13.18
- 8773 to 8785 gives 11.16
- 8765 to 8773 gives 11.63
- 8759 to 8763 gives 13.46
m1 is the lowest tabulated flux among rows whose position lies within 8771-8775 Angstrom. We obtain 11.63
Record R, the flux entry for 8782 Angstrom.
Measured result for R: 11.16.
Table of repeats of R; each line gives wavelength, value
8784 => 13.78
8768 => 15.57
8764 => 10.97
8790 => 13.64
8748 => 12.75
